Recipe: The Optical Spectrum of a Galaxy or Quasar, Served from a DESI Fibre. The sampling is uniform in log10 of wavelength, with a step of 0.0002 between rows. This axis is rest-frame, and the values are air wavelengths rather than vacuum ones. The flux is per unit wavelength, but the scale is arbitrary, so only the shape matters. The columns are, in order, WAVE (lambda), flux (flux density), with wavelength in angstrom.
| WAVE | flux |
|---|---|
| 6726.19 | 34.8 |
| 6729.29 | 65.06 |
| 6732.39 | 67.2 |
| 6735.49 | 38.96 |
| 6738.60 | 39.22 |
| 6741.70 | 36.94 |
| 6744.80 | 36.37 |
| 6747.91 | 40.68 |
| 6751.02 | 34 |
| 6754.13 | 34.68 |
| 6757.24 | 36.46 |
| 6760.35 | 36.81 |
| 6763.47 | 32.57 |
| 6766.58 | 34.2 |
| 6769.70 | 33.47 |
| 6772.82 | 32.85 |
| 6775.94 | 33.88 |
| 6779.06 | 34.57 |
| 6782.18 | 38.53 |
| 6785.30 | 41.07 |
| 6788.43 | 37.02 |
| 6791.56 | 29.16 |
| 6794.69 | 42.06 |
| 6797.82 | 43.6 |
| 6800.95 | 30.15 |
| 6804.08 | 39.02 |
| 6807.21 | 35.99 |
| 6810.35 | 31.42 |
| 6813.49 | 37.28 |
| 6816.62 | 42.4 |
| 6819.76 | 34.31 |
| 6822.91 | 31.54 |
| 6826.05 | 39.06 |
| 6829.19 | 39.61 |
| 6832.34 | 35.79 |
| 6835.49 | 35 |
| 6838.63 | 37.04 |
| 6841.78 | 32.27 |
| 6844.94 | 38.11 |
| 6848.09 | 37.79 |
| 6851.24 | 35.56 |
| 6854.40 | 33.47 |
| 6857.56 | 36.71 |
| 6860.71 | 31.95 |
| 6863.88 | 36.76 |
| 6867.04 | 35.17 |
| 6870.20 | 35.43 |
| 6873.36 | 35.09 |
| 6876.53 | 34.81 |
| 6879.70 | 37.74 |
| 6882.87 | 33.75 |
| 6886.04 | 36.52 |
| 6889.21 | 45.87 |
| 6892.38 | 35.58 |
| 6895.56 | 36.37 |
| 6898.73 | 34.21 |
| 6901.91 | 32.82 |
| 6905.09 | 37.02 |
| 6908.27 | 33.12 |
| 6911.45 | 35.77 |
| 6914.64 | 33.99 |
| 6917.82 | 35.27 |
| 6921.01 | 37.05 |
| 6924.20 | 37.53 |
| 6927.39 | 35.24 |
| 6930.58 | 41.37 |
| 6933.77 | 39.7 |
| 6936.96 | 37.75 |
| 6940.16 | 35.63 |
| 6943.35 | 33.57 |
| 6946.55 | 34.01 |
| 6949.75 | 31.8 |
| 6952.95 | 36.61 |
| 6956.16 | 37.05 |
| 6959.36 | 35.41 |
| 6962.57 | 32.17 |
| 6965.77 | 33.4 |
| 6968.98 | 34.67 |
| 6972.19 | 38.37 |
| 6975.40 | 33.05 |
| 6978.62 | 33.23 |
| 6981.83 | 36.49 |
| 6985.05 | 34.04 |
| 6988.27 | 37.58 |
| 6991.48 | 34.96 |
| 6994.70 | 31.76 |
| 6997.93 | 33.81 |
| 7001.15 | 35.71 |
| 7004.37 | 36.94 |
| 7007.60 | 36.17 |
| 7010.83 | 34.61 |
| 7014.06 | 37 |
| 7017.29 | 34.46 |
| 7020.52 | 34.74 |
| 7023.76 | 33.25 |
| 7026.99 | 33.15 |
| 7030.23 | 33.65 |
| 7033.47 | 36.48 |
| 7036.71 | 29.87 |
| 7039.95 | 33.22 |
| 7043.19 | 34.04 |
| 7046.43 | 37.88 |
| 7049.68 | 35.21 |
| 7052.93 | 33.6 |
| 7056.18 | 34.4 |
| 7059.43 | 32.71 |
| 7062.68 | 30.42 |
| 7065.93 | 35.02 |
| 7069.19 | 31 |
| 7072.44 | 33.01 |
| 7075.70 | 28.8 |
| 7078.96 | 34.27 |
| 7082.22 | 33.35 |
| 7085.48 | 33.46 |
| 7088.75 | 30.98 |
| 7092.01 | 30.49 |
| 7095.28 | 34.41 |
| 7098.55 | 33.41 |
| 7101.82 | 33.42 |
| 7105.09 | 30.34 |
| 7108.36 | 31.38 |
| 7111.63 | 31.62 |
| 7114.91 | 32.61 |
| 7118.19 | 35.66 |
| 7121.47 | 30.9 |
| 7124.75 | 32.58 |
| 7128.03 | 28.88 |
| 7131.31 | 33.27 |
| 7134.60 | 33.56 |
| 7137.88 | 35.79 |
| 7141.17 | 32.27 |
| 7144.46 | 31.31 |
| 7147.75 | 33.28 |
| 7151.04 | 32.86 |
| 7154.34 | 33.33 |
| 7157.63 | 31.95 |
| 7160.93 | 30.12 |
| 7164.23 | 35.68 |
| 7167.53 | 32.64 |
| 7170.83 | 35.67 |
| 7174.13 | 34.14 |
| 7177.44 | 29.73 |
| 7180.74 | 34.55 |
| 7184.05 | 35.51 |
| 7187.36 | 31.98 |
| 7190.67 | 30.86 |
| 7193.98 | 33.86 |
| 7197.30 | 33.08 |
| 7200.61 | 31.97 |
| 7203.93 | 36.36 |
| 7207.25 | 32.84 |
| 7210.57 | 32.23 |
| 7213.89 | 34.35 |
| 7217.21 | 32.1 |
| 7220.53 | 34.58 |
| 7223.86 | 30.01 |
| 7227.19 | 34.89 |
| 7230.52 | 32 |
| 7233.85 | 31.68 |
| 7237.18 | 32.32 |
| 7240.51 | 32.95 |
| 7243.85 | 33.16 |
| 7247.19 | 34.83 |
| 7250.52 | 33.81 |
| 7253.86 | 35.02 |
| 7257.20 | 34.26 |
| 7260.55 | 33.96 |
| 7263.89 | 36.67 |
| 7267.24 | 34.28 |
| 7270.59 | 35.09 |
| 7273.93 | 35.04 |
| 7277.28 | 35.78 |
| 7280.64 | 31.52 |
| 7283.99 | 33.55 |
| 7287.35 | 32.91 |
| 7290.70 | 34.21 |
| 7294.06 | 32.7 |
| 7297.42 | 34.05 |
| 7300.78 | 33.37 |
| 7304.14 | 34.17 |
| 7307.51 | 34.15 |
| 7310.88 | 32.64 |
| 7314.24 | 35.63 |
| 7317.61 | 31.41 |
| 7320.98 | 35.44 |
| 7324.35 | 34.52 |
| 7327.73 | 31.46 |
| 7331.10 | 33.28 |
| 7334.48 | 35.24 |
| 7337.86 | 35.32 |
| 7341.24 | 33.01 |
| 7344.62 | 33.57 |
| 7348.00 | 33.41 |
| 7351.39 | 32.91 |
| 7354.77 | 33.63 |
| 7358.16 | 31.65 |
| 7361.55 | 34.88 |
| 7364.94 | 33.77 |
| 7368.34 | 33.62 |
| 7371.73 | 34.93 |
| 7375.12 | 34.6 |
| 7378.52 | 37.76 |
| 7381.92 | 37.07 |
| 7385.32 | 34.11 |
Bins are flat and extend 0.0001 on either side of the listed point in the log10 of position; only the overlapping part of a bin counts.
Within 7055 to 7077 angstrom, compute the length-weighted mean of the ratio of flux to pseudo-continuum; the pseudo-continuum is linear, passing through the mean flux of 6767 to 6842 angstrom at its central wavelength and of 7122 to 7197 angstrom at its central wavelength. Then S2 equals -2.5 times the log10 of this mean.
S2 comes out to 0.05 mag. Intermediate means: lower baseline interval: 36.2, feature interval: 32.2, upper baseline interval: 32.9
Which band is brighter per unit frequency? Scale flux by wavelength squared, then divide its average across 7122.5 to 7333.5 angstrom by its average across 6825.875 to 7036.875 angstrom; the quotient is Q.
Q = 1.0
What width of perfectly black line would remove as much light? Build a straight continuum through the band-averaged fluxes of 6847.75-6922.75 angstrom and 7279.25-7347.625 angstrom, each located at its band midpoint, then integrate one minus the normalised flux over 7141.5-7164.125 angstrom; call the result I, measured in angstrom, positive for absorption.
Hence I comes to 1.32 angstrom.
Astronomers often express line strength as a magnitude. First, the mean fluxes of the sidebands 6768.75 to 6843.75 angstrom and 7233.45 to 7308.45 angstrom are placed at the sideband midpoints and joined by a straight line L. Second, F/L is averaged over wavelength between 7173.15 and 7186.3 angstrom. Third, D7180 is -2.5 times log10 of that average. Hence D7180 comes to 0.03 mag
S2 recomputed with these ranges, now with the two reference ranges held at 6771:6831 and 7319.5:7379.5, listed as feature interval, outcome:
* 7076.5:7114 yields 0.089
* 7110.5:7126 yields 0.076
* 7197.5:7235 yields 0.051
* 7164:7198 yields 0.046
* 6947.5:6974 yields 0.027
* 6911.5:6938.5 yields -0.037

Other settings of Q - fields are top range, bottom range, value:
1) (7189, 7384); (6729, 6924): 1.05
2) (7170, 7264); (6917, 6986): 1.01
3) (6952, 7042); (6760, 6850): 1.02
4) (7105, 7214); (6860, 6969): 0.99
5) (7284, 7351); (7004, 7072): 1.07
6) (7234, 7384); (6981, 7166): 1.09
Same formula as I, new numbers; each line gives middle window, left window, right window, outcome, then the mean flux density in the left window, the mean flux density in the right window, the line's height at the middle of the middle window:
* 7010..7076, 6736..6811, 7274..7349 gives 2.27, 36.1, 33.7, 34.9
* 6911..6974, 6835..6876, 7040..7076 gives -2.26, 35.4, 33.4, 34.6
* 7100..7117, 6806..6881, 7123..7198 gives 0.71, 35.8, 32.9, 33.4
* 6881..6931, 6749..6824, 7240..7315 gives -1.24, 35.8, 34.1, 35.4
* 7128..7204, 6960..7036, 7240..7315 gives 2.84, 34.7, 34.1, 34.3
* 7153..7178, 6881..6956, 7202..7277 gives 0.93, 36.1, 33.8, 34.3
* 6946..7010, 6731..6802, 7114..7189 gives 0.30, 37.6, 33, 35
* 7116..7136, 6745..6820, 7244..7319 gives 1.28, 36.1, 34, 34.7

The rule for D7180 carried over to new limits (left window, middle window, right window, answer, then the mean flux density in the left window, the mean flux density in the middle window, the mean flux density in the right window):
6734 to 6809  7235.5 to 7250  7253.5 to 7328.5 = 0.03 mag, 36.3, 33.4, 34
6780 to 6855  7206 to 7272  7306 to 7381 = 0.03 mag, 36.6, 33.6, 34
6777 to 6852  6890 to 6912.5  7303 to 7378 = 0.02 mag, 36.6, 35.4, 33.8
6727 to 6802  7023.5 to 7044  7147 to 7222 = 0.06 mag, 38.7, 33.4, 33.2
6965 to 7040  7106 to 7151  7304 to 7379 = 0.06 mag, 34.6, 32.5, 33.9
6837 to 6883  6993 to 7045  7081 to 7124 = -0.03 mag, 35.5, 34.3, 32.5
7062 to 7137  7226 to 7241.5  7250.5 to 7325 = 0.03 mag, 32.4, 32.7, 34.1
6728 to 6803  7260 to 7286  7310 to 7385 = 0.01 mag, 38.6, 34.5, 34.1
